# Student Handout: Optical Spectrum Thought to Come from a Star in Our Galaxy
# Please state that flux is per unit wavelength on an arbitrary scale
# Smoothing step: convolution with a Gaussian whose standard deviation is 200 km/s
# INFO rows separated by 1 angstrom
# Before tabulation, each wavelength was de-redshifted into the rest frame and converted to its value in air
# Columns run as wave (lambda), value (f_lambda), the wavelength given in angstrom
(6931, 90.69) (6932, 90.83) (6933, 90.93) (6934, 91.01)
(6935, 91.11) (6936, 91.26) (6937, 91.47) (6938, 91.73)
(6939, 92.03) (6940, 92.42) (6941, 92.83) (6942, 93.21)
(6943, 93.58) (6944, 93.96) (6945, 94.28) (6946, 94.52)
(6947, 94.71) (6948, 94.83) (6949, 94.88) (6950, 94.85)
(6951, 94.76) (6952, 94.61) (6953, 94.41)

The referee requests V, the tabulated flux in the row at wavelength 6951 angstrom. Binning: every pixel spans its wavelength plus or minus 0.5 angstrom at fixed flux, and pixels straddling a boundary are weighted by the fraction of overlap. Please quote 94.76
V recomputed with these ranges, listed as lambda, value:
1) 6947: 94.71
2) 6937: 91.47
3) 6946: 94.52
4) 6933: 90.93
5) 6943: 93.58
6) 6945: 94.28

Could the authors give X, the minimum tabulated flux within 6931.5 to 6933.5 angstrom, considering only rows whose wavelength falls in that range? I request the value 90.83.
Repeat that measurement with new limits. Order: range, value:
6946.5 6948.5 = 94.71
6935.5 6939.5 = 91.26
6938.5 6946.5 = 92.03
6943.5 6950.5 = 93.96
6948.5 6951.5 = 94.76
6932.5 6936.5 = 90.93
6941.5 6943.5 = 93.21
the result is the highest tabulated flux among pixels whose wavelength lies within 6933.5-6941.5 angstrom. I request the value 92.83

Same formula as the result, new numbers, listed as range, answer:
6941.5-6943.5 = 93.58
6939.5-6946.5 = 94.52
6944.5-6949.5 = 94.88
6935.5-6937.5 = 91.47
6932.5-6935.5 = 91.11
